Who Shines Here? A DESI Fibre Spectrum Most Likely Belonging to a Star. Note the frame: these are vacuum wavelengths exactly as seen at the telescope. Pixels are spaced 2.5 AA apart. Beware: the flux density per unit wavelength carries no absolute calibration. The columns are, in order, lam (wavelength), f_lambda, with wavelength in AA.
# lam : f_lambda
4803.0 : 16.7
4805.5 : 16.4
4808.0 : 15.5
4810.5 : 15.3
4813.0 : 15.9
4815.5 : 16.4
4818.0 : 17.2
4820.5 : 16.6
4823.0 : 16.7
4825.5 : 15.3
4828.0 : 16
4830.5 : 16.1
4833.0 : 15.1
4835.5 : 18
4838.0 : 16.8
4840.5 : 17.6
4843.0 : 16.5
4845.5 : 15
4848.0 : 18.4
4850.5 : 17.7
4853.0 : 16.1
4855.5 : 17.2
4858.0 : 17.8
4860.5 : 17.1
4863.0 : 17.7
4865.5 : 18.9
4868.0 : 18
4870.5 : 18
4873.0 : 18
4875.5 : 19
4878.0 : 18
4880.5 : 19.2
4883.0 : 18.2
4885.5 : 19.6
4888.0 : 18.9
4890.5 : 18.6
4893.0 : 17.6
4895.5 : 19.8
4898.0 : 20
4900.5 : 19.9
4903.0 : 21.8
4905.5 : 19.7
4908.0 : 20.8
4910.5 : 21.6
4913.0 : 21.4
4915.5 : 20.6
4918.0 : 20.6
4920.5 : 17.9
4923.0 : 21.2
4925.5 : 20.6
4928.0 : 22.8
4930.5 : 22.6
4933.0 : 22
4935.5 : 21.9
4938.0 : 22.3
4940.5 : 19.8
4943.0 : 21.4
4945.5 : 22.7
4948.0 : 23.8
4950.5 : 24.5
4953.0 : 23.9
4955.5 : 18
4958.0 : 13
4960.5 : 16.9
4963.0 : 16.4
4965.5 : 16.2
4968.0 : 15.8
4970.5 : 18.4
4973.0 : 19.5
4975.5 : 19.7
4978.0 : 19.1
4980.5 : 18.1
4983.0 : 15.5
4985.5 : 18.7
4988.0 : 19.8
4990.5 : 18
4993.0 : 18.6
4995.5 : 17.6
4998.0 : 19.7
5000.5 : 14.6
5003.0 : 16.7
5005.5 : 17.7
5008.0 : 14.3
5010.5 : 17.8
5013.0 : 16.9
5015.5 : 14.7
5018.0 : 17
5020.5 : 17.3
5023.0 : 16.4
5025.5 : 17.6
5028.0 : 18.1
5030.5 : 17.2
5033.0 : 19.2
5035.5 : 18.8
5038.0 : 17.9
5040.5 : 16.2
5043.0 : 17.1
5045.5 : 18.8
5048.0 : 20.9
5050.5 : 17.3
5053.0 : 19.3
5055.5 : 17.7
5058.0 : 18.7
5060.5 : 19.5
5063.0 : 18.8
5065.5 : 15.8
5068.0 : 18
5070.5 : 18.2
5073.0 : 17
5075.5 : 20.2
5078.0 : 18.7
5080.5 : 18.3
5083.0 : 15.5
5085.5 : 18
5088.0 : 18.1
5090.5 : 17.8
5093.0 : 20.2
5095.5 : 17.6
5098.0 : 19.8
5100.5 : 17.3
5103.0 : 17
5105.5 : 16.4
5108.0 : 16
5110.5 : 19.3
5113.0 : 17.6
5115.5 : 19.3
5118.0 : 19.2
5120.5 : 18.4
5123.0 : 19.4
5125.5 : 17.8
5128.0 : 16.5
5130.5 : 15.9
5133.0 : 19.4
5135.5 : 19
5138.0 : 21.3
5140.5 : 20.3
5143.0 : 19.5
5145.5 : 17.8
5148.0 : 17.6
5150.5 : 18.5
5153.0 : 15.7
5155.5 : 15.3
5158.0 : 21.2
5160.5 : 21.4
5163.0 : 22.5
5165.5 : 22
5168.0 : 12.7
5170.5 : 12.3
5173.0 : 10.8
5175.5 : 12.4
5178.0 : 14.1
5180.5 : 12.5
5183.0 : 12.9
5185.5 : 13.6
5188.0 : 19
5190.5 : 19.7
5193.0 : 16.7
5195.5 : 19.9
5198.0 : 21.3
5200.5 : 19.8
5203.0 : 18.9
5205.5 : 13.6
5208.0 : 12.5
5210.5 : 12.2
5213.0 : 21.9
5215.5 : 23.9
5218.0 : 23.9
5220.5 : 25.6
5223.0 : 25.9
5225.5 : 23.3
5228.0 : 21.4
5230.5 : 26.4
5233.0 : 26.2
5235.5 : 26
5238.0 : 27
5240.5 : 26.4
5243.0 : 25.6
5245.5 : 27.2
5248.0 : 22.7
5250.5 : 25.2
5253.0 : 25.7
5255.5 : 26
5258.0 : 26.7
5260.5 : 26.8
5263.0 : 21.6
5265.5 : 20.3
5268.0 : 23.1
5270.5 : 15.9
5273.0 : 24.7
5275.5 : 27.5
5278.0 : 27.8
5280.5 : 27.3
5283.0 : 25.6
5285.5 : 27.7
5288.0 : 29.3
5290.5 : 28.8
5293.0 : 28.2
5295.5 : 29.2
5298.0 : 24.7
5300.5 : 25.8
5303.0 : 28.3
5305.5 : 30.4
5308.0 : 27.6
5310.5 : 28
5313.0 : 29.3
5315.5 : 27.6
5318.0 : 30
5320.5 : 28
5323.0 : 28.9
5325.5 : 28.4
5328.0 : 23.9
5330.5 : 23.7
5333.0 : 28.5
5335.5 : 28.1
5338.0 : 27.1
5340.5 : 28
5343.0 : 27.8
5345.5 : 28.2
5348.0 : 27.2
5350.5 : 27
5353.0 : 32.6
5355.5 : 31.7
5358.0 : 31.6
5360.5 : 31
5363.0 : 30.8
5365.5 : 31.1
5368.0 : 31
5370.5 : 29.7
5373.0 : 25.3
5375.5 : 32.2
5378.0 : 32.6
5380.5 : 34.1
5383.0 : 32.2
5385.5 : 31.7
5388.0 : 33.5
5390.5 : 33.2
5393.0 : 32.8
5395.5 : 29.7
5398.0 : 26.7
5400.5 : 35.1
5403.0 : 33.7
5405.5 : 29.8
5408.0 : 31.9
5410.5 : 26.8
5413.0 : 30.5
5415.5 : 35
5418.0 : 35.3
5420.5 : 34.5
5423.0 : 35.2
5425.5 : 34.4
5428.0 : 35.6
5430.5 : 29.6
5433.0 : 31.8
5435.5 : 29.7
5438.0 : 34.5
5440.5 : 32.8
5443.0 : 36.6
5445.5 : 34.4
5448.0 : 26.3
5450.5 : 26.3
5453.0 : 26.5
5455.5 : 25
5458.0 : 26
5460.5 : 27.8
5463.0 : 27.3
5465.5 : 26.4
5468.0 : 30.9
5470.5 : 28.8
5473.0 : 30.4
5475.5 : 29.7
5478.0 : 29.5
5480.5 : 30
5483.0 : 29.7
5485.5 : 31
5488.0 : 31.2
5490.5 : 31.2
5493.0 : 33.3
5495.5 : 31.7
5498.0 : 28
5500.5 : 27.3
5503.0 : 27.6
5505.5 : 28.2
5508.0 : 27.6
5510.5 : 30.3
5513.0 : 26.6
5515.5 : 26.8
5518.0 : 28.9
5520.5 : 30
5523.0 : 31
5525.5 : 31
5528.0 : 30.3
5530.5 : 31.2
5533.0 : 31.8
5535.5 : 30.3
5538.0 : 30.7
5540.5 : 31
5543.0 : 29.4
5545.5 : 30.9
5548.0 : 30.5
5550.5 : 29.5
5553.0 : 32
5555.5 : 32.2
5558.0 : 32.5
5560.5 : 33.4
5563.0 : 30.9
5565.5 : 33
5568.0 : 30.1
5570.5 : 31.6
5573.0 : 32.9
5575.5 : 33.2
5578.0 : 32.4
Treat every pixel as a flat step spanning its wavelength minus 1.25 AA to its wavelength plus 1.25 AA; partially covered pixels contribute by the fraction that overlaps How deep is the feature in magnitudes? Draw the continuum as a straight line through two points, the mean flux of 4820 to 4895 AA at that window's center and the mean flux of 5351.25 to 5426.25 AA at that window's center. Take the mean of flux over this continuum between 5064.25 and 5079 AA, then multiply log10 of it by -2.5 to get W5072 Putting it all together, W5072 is 0.28 mag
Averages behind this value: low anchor 17.5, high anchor 31.8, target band 18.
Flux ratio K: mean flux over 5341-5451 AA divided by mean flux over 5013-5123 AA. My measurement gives 1.75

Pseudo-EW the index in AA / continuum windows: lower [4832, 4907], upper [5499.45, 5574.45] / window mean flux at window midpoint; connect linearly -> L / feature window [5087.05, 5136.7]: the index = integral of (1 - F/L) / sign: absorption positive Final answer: 9.85 AA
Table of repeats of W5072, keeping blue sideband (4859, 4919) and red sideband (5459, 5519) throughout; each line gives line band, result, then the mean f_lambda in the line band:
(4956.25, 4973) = 0.24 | 16.4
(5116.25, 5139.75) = 0.24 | 18.6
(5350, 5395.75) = -0.15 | 31.4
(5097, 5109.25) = 0.30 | 17.2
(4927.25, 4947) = -0.10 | 21.9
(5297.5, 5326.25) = -0.08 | 28.2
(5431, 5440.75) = -0.13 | 31.9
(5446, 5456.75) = 0.08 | 26.6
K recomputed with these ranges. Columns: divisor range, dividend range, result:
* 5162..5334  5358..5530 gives 1.32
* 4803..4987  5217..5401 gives 1.49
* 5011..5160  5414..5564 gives 1.69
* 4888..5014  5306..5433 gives 1.57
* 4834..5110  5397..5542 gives 1.64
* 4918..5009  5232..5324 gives 1.38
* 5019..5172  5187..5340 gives 1.36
